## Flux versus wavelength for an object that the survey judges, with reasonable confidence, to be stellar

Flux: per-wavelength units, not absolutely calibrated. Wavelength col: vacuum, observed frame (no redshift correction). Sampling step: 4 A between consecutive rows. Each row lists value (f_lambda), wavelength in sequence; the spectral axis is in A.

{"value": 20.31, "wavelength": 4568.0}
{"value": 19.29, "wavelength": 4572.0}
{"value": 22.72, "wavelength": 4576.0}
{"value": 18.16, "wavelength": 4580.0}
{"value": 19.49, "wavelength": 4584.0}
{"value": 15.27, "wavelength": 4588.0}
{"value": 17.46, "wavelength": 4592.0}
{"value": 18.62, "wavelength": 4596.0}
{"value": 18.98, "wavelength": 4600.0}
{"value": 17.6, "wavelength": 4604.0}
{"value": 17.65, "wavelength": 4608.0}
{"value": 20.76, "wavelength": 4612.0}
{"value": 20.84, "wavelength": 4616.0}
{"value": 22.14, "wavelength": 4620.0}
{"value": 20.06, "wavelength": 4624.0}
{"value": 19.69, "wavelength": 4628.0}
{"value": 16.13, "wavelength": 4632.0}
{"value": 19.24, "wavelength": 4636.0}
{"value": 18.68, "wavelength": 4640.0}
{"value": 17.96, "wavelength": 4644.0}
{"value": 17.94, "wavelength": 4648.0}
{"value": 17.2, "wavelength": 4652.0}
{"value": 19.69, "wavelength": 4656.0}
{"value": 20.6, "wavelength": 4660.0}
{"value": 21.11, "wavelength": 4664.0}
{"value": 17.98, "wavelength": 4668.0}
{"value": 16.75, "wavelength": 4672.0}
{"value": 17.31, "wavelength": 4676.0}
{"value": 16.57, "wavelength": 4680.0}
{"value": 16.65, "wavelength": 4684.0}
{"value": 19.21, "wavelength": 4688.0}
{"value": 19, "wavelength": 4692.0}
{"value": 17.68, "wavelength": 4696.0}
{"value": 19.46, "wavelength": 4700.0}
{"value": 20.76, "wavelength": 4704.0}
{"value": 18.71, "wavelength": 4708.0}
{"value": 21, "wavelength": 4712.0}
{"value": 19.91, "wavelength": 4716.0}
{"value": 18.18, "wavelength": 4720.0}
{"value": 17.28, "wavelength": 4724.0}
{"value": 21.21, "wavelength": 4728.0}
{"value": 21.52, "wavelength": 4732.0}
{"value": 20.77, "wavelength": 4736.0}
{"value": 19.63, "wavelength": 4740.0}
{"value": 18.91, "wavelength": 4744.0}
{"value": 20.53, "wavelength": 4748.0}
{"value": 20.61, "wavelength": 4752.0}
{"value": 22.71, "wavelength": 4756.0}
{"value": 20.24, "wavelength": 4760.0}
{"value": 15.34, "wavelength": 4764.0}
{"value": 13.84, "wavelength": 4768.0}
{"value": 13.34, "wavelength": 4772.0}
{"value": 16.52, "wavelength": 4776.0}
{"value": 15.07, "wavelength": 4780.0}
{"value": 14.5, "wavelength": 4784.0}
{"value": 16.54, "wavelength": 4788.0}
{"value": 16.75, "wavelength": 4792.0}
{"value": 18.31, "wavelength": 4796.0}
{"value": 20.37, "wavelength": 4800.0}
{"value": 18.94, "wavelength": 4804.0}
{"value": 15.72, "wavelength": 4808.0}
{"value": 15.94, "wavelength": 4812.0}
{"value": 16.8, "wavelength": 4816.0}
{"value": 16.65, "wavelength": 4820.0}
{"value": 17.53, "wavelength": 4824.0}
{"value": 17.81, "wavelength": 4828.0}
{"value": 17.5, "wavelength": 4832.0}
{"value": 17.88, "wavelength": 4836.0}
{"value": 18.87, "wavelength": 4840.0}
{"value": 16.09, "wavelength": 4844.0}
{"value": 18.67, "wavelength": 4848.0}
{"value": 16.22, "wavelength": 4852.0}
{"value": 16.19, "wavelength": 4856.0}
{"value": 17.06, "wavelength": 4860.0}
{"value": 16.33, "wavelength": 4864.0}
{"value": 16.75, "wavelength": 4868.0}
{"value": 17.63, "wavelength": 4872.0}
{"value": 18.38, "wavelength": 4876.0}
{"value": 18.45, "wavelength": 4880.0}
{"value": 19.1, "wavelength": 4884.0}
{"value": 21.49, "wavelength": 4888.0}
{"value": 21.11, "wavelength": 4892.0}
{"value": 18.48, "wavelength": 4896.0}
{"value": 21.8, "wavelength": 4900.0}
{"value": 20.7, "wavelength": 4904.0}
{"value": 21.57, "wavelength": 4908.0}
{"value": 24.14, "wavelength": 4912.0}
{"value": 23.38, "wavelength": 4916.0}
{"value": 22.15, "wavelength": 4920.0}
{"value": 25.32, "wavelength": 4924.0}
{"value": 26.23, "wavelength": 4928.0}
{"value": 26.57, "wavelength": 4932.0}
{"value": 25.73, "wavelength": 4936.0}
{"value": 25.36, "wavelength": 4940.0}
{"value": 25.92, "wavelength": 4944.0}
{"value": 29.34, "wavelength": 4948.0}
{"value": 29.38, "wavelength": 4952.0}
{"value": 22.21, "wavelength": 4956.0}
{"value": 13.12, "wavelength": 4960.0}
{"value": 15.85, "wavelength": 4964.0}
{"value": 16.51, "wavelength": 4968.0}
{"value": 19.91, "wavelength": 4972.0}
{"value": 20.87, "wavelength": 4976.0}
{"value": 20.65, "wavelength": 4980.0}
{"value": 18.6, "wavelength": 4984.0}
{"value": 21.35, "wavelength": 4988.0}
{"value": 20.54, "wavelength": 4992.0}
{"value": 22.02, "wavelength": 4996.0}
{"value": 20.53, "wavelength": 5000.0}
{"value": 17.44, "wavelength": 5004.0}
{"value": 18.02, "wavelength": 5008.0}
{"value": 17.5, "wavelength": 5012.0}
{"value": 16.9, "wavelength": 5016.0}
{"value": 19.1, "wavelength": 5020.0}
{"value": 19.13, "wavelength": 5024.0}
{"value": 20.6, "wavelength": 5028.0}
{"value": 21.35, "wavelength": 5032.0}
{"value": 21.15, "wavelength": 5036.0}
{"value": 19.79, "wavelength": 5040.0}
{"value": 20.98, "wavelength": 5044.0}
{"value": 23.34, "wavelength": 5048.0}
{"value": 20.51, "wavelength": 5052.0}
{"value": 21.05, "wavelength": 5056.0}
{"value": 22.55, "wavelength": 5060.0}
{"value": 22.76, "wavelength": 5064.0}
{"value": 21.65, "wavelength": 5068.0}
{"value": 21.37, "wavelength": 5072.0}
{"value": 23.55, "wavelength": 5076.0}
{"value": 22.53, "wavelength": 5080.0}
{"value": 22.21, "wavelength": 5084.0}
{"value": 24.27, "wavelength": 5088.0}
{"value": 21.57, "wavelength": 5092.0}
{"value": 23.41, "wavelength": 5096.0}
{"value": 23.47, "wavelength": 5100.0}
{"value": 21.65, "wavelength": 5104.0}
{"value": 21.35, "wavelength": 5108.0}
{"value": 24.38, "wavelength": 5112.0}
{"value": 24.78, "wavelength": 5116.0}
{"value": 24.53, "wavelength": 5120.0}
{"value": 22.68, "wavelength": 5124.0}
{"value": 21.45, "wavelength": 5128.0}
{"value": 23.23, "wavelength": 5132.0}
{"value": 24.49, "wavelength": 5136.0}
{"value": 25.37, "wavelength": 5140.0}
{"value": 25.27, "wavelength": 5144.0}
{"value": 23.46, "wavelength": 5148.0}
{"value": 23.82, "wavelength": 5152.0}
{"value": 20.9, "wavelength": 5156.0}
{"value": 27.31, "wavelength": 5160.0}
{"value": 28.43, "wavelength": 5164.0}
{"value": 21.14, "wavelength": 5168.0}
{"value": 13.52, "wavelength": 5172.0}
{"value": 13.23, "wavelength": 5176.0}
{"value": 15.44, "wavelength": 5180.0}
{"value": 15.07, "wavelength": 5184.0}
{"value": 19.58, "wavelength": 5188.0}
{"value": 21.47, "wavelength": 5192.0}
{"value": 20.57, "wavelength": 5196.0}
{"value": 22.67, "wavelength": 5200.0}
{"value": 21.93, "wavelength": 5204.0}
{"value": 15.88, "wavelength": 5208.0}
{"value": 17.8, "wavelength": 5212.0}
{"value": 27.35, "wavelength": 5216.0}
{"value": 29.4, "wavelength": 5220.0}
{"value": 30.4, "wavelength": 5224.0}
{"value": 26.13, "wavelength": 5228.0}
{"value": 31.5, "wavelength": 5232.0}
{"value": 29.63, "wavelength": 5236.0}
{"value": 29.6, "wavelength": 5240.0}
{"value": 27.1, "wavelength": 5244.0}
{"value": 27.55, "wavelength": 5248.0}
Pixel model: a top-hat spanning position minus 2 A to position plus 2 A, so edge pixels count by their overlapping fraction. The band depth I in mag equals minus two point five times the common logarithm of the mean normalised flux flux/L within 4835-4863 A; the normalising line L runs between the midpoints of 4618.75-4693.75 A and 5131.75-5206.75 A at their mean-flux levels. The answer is 0.14 mag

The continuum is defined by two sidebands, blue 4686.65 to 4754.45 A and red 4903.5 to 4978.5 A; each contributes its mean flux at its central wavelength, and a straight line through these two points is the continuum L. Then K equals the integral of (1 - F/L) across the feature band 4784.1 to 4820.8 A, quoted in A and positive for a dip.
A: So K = 6.4 A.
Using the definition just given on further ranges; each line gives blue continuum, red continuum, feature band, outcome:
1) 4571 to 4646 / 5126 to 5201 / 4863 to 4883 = 2.5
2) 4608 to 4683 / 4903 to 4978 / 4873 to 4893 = 2.3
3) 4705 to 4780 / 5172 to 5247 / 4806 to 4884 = 9.8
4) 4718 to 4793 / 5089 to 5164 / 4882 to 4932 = -4.7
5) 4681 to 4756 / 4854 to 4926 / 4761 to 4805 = 7.5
